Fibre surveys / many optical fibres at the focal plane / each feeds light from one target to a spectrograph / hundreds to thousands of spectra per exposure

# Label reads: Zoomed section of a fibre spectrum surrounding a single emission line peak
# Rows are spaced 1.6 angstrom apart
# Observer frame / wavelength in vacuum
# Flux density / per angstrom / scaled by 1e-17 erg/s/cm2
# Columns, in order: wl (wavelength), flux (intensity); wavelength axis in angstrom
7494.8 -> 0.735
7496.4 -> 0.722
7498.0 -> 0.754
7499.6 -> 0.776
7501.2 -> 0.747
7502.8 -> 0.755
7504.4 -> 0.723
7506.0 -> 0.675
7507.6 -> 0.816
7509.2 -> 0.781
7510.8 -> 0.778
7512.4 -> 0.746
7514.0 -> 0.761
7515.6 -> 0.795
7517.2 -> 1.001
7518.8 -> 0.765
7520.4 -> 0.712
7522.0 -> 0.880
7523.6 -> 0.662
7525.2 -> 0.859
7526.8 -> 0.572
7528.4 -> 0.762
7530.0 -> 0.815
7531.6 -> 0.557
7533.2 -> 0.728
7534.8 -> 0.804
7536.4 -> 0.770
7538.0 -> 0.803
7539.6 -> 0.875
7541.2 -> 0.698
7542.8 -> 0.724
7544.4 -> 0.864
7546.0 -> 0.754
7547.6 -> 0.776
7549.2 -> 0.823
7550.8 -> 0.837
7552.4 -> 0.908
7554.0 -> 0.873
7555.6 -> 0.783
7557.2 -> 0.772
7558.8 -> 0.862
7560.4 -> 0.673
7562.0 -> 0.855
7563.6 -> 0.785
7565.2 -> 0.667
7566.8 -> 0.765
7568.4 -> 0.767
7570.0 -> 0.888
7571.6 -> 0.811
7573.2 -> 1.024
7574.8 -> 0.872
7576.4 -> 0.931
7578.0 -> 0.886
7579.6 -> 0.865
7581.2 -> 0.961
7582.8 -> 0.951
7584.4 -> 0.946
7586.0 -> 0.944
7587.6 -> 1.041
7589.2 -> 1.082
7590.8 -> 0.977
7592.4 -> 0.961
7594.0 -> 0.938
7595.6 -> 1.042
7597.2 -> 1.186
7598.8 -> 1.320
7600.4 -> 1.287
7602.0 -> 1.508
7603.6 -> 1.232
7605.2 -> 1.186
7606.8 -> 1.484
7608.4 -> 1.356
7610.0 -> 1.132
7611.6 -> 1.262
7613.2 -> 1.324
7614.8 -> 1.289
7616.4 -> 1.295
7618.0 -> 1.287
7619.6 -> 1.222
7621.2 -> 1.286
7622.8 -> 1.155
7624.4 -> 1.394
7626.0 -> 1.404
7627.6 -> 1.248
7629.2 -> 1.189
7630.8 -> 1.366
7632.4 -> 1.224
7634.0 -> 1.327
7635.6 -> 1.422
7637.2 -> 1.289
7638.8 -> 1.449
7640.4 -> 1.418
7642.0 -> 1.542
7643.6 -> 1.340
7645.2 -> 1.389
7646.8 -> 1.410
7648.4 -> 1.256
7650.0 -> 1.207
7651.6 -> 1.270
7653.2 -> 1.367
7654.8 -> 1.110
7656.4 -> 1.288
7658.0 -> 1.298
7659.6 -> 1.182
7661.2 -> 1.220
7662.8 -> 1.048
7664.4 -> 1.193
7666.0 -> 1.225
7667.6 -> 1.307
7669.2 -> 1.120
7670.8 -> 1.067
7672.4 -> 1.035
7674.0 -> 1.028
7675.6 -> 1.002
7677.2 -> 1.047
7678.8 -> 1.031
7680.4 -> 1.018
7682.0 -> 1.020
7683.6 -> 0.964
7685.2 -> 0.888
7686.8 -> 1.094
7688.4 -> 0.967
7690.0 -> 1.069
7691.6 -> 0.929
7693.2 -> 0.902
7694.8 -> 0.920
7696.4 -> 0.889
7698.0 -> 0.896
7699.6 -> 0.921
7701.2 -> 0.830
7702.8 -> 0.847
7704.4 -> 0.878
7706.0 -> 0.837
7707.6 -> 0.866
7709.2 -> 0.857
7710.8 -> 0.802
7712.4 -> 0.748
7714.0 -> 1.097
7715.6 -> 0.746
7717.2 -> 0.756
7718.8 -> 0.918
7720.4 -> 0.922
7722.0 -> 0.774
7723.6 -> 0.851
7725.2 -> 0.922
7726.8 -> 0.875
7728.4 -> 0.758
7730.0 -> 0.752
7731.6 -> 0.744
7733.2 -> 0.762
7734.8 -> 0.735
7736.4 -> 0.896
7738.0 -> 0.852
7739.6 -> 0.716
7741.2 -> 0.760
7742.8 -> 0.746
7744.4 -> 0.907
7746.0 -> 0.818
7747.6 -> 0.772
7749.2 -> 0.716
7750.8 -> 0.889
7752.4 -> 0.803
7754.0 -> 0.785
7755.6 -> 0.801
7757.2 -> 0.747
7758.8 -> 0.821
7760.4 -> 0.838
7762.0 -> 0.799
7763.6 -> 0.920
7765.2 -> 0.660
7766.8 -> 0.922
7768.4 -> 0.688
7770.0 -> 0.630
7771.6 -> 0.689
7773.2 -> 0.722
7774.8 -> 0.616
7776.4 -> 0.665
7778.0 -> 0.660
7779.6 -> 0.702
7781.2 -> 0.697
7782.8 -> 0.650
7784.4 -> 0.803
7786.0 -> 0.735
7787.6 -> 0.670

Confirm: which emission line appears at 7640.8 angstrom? Mg II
